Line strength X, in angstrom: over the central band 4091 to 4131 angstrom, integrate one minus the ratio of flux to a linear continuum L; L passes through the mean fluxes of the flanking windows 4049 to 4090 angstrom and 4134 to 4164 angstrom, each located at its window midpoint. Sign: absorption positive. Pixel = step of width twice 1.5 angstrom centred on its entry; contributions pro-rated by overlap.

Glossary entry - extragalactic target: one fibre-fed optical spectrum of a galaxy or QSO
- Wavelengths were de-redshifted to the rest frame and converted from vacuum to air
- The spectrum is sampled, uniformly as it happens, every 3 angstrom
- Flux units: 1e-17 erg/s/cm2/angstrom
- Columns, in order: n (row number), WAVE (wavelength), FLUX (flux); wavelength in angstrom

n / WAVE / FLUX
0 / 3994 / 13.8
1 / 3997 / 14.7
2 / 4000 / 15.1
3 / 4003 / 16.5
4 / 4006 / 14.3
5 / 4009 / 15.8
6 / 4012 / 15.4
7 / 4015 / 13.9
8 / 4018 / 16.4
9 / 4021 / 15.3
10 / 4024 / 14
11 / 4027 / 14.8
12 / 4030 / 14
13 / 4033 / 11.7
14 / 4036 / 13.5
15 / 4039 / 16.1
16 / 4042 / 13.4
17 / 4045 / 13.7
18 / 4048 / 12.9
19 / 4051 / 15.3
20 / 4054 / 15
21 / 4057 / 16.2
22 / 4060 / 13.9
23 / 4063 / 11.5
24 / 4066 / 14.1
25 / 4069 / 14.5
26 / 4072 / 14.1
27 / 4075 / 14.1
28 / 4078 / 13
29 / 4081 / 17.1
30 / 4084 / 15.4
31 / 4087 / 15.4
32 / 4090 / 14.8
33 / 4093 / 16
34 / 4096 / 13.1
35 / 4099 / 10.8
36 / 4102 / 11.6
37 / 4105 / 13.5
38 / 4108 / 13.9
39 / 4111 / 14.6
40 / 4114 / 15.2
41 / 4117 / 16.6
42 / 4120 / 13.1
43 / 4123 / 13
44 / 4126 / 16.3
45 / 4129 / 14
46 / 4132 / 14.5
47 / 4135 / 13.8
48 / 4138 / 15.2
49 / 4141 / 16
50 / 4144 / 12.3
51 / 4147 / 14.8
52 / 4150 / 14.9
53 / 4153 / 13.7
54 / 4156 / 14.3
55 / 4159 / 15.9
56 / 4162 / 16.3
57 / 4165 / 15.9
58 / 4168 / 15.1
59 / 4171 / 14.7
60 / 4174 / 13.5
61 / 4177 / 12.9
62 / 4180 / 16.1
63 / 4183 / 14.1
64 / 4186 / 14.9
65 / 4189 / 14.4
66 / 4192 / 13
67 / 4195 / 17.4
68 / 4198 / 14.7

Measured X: 1.84 angstrom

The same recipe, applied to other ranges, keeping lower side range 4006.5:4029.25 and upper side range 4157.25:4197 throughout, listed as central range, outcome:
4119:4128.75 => 0.51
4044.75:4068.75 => 1.41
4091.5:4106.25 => 1.95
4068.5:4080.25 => 0.71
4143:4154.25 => 0.71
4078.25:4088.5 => -0.43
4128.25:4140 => 0.38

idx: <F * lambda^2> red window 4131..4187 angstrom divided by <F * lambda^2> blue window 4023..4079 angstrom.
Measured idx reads 1.11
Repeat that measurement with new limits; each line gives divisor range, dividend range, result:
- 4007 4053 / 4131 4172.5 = 1.09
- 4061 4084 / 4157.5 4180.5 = 1.11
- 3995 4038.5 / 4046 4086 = 1.00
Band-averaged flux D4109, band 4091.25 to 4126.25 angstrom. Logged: 13.9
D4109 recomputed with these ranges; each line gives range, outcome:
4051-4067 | 14.2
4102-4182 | 14.6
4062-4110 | 14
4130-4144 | 14.6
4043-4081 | 14.1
